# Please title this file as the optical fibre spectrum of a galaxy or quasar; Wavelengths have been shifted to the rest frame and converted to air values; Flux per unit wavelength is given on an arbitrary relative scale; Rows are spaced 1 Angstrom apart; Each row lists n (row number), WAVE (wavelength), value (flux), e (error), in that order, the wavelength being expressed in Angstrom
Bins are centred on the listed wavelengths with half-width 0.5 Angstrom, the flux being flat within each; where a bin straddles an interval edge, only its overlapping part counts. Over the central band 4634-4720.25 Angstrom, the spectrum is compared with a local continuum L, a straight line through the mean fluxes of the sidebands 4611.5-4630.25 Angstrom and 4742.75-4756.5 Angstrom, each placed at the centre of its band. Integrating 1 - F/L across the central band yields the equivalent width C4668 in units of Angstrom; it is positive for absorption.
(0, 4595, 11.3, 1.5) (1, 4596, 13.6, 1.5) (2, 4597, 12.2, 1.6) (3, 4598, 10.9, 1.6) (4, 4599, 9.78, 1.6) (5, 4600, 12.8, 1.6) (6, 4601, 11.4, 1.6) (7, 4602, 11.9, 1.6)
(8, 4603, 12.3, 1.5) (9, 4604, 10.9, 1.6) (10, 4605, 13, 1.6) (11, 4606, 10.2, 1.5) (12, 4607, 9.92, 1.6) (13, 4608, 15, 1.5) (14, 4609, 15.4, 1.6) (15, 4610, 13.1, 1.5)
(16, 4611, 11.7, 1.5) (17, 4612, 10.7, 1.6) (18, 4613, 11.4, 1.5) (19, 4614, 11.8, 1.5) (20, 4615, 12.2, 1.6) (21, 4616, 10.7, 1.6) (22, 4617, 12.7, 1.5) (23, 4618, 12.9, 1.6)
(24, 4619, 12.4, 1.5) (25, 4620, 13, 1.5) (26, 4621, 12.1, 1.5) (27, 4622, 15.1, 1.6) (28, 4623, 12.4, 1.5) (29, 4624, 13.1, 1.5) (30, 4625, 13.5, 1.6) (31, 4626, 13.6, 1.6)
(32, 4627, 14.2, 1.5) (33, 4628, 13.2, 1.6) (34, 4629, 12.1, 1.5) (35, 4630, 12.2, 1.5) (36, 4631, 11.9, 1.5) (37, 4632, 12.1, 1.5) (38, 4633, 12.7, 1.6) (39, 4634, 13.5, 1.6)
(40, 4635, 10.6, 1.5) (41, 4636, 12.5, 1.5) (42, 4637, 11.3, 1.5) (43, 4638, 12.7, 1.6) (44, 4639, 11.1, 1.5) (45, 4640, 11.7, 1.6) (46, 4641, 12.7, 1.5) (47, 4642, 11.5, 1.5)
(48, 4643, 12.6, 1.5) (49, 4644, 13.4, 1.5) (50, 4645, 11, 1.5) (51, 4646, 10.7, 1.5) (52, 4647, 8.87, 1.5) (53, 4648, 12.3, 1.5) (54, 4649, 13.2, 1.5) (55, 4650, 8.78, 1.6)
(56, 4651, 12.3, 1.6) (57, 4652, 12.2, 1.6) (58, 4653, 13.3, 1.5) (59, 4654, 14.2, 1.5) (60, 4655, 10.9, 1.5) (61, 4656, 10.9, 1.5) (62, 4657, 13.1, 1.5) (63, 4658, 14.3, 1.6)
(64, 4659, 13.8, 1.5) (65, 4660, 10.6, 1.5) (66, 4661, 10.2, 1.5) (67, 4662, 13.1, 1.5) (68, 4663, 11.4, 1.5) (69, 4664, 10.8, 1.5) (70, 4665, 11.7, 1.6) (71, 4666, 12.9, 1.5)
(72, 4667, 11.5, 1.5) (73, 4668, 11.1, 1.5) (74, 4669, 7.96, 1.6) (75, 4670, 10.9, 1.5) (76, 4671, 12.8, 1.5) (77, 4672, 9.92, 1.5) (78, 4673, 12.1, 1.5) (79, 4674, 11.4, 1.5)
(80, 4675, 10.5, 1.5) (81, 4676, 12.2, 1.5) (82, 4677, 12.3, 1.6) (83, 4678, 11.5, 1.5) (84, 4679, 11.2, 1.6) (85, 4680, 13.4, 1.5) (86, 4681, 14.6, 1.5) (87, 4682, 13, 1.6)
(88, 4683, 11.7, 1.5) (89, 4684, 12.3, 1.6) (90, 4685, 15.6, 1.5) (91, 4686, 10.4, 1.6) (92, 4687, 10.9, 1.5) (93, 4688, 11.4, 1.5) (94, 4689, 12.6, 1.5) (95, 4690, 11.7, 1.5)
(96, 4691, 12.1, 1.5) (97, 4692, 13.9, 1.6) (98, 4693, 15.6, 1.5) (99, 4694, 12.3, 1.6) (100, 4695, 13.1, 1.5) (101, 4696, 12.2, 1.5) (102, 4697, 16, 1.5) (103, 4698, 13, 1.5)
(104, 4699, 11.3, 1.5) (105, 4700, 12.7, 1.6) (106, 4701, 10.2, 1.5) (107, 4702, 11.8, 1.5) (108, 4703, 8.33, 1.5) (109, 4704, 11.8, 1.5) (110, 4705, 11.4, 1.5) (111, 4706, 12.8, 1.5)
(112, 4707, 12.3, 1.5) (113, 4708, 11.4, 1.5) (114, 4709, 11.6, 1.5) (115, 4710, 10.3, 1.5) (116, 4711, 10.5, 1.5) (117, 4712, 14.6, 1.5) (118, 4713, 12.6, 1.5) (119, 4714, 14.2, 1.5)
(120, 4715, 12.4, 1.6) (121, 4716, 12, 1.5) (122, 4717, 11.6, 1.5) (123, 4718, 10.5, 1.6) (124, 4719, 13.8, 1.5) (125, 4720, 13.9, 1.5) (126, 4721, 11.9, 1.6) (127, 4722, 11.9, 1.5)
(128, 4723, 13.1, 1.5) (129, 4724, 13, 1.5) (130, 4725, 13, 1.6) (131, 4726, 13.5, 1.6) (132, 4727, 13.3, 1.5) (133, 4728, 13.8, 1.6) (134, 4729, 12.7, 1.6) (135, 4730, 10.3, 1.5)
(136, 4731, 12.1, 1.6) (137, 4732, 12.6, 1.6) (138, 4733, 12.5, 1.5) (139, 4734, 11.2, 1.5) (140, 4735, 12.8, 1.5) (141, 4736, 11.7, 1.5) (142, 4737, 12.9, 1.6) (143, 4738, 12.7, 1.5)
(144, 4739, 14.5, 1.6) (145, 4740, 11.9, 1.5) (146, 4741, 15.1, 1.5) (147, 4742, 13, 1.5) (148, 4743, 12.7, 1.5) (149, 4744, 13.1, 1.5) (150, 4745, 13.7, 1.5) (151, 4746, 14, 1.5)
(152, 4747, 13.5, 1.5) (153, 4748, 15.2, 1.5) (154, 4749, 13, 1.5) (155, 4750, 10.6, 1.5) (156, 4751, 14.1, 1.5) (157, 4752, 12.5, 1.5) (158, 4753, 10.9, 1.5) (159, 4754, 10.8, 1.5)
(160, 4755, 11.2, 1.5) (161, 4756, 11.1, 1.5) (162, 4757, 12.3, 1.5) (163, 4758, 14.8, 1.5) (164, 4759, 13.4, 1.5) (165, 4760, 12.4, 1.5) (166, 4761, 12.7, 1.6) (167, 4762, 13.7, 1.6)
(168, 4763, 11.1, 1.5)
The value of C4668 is 3.9 Angstrom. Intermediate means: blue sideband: 12.6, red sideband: 12.6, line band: 12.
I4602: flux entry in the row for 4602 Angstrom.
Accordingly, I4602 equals 11.9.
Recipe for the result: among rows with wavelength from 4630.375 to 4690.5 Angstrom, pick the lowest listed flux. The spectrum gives 7.96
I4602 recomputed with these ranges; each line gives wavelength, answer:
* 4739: 14.5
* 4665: 11.7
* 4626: 13.6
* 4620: 13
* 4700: 12.7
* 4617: 12.7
